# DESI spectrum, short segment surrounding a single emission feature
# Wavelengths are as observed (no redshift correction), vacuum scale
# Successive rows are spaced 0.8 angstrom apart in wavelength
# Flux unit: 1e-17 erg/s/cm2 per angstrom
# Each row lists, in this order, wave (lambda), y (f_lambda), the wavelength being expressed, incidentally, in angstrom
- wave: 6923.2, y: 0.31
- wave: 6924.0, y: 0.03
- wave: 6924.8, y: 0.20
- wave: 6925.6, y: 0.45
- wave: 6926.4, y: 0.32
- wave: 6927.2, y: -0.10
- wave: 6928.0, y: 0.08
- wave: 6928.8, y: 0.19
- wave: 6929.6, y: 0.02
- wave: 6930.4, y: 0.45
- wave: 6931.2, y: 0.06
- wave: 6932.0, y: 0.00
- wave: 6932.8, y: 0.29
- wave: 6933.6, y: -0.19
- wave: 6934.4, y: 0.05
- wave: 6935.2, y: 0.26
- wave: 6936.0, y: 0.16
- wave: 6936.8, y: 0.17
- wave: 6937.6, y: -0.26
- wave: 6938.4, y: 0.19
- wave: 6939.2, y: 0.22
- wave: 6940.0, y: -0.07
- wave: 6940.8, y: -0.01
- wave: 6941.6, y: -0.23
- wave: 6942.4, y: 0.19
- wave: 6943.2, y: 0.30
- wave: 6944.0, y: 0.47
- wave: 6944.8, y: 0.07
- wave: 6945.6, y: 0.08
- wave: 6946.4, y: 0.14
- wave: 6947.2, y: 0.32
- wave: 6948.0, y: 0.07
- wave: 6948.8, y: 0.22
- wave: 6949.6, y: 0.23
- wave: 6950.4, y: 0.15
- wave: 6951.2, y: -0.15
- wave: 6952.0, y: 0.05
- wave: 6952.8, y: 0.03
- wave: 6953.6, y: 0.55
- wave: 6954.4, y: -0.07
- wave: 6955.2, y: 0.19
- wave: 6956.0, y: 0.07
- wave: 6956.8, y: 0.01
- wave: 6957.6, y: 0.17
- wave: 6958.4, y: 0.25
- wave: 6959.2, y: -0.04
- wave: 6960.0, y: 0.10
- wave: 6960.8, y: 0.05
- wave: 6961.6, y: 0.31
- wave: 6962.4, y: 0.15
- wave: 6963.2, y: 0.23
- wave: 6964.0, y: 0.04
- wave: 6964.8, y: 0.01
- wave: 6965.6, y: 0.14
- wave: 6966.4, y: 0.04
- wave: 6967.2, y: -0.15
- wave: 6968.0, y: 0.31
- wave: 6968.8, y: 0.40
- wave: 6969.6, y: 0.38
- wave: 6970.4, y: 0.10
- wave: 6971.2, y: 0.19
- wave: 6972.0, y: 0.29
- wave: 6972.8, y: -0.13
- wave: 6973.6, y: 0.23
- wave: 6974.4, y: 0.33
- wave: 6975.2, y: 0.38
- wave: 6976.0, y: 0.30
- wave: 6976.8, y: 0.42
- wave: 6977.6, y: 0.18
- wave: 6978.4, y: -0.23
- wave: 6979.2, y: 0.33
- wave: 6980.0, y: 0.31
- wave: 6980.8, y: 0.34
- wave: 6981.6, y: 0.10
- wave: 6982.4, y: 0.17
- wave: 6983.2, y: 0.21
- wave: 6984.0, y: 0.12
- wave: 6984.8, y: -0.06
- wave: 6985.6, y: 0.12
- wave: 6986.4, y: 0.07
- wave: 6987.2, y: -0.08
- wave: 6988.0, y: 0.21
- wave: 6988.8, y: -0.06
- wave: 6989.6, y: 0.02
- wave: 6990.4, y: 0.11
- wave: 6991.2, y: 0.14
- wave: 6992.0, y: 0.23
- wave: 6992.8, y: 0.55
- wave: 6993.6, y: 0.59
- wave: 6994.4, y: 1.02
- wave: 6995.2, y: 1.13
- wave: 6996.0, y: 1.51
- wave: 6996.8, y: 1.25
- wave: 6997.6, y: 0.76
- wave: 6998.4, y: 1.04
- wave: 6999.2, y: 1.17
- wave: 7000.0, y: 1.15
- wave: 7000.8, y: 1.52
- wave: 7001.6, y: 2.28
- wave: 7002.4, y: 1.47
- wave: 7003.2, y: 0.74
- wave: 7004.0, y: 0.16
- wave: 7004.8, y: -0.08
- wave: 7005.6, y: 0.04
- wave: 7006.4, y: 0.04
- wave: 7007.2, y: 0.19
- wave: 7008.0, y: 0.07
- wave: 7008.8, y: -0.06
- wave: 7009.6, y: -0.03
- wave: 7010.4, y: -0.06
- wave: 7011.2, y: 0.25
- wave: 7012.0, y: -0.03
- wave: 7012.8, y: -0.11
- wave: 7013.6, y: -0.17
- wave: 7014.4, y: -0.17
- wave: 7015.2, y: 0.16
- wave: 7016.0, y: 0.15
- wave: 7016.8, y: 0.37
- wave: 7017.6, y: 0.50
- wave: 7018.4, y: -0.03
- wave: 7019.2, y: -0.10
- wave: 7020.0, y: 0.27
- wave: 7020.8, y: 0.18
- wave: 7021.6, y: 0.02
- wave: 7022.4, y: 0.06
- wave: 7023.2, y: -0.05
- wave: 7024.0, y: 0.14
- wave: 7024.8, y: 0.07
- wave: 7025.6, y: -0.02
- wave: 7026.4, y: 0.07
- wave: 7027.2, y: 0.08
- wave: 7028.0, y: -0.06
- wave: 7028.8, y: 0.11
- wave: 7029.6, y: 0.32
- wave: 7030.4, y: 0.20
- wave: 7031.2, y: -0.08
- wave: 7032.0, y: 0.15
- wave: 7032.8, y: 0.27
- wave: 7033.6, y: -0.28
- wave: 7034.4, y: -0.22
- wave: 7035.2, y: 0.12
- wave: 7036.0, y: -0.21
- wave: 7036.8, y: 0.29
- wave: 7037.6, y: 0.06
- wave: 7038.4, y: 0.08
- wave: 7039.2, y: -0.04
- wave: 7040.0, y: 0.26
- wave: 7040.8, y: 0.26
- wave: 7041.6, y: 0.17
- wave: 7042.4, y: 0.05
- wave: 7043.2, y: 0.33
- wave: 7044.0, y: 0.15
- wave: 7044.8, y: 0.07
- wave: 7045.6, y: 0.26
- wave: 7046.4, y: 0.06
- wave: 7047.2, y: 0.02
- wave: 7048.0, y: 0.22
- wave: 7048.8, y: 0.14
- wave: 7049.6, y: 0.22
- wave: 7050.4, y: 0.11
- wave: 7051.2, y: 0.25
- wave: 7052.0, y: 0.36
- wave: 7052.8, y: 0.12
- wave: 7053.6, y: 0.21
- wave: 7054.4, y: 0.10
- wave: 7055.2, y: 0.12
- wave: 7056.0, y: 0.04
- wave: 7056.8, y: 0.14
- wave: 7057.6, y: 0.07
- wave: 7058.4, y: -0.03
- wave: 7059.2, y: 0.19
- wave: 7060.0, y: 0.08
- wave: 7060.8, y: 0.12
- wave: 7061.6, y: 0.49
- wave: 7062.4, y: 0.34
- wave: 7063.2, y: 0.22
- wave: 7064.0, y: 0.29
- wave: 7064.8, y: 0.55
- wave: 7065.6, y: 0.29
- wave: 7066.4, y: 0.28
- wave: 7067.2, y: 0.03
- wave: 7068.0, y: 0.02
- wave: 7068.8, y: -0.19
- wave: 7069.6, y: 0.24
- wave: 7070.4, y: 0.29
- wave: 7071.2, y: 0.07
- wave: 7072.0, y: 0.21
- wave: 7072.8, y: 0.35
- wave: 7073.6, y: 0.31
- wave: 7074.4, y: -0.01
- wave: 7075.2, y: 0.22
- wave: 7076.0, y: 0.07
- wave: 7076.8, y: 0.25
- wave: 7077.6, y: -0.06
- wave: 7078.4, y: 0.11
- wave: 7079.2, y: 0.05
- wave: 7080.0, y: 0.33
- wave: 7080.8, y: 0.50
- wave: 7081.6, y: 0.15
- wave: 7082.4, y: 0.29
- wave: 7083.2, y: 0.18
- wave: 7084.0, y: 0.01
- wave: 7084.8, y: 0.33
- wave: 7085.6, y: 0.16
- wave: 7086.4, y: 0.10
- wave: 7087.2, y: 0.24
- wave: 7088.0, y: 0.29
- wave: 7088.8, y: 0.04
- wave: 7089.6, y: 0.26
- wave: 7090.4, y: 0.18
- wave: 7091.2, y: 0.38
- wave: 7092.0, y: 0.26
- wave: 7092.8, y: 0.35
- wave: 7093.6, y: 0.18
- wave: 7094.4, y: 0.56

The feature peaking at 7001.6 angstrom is [O II] 3727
